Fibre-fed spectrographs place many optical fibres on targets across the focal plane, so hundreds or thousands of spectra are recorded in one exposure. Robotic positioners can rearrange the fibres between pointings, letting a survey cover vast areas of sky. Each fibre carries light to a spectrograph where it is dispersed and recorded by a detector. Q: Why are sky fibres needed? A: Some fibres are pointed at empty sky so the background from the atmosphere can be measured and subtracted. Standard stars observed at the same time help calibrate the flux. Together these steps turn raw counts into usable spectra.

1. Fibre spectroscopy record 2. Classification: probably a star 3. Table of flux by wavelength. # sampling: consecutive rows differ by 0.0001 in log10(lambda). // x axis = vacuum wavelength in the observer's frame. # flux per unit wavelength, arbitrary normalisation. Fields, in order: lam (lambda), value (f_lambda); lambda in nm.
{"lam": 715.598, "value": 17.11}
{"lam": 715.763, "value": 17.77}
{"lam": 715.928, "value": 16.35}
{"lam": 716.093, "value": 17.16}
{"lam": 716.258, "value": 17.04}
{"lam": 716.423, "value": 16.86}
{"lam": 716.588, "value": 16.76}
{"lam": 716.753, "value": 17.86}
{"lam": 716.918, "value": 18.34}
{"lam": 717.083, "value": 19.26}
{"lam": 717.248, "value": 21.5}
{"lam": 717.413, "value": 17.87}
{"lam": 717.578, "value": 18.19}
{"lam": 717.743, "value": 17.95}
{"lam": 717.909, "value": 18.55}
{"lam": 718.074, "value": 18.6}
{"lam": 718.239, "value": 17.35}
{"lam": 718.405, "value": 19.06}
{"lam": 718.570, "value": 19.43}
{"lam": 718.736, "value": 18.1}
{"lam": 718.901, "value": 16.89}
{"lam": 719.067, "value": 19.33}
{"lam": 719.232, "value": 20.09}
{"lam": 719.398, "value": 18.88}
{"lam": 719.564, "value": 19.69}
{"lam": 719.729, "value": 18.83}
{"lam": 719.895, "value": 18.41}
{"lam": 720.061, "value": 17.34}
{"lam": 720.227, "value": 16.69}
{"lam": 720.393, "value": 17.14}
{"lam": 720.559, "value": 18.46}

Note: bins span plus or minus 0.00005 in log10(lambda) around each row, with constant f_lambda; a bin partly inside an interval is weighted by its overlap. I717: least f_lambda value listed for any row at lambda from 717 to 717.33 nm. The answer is 19.26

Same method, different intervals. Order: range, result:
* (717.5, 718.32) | 17.35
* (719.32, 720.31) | 16.69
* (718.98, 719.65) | 18.88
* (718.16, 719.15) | 16.89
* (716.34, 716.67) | 16.76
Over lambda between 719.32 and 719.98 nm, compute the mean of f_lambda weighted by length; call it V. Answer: 18.9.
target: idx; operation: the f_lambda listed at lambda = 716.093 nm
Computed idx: 17.16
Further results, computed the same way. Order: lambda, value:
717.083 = 19.26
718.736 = 18.1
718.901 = 16.89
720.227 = 16.69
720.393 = 17.14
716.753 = 17.86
